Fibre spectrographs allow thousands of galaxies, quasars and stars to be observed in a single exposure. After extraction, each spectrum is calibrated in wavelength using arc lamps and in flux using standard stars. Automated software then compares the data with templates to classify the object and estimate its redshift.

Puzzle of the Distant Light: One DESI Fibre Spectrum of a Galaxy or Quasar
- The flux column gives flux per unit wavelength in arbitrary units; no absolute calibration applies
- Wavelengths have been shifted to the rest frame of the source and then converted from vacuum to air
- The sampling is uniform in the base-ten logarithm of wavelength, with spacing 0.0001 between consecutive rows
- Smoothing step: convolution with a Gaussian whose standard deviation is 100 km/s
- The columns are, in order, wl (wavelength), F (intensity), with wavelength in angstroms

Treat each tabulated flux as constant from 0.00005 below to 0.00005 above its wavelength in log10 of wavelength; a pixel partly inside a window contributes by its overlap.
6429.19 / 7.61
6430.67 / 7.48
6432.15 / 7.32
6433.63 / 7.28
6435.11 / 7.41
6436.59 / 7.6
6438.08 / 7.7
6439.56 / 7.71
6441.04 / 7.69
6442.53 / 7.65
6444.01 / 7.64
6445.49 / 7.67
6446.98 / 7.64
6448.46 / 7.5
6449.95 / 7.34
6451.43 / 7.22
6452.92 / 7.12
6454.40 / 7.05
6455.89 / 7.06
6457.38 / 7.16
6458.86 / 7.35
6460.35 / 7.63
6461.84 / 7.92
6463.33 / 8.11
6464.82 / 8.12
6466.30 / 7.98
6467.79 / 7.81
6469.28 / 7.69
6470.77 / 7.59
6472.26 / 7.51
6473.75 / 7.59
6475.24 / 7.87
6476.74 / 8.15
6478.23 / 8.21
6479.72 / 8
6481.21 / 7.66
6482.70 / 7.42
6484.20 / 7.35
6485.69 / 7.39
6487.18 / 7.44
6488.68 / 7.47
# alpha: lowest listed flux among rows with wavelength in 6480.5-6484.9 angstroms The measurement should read 7.35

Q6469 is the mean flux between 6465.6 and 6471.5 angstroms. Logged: 7.76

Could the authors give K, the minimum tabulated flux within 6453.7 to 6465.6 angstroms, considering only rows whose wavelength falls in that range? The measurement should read 7.05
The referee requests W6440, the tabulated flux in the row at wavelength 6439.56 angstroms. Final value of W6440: 7.71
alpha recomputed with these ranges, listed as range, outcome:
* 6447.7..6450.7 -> 7.34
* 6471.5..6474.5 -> 7.51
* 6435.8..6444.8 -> 7.6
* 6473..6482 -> 7.59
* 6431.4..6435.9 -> 7.28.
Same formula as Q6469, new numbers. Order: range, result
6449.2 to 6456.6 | 7.16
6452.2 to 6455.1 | 7.1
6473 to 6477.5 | 7.86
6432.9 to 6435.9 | 7.36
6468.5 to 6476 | 7.64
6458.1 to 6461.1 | 7.49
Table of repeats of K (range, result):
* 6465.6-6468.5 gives 7.81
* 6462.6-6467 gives 7.98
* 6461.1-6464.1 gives 7.92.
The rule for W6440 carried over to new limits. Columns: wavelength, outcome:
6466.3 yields 7.98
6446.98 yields 7.64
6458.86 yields 7.35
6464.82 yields 8.12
